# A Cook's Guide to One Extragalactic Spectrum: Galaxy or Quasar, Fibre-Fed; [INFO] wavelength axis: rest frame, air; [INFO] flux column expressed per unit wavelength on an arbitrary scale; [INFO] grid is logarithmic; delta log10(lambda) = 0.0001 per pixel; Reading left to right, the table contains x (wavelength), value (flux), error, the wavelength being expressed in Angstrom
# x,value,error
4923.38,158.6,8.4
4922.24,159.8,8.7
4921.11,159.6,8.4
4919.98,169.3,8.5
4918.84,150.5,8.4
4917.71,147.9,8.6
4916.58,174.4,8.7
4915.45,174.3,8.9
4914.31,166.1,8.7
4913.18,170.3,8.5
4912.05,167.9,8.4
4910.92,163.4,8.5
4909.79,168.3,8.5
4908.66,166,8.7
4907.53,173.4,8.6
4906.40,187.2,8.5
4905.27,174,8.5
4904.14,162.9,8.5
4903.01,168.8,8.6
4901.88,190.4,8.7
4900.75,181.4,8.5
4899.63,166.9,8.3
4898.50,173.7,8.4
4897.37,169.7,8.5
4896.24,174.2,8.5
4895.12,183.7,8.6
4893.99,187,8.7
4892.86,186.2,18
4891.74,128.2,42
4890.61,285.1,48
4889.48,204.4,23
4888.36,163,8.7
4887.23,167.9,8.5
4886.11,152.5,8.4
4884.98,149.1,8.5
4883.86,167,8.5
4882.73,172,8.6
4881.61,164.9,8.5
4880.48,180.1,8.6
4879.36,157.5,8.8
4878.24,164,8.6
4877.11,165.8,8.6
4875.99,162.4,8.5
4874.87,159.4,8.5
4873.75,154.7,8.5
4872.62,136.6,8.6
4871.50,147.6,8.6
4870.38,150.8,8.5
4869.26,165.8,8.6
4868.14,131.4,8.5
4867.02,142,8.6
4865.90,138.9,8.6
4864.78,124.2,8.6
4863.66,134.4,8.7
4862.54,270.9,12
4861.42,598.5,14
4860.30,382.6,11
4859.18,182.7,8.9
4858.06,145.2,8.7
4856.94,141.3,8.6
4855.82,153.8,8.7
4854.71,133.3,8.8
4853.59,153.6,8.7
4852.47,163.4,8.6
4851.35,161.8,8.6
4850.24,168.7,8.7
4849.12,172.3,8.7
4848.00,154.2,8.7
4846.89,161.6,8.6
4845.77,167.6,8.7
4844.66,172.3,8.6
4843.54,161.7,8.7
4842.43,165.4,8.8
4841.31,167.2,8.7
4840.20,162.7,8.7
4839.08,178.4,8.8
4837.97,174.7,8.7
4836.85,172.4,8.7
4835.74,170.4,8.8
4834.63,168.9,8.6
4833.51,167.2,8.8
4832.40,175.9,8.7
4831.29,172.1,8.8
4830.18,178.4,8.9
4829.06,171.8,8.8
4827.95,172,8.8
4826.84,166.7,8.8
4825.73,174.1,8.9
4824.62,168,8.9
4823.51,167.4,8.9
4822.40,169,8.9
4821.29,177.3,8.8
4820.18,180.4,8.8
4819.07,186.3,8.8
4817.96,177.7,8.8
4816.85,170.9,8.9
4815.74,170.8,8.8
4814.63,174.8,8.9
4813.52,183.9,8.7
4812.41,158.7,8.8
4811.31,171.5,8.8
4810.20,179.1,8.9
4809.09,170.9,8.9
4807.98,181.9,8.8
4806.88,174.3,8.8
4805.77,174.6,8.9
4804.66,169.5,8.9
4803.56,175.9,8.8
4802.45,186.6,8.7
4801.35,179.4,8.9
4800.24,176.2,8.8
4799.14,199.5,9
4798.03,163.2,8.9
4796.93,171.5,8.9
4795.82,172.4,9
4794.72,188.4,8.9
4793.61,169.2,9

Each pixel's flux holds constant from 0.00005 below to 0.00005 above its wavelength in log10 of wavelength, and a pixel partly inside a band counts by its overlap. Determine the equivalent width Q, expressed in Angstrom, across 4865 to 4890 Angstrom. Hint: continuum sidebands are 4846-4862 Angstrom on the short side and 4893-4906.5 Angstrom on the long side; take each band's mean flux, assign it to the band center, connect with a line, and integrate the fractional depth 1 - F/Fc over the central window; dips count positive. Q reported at 4.1 Angstrom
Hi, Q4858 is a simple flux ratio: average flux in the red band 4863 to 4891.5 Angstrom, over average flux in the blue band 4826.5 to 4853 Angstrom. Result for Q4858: 1.0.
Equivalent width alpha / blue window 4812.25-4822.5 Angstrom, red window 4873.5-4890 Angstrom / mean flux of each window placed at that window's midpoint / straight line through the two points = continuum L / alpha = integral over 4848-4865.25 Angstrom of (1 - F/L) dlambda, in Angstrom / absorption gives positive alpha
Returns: -3.56 Angstrom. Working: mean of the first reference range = 176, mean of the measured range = 204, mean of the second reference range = 166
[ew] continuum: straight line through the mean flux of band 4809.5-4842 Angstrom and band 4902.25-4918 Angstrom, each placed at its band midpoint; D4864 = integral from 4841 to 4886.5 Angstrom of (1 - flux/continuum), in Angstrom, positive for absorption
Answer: -1.18 Angstrom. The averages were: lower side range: 173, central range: 176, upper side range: 170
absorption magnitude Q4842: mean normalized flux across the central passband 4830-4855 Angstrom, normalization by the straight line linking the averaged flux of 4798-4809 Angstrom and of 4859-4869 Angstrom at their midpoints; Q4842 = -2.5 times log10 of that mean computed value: 0.27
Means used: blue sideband 179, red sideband 234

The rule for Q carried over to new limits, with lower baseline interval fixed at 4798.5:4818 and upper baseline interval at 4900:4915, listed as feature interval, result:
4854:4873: -2.1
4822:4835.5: 0.3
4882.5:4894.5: -0.4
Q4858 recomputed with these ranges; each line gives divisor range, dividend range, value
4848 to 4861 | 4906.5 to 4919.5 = 0.92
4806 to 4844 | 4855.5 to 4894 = 1.06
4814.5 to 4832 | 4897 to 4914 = 0.99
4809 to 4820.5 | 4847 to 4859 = 0.89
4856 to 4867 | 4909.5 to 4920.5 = 0.72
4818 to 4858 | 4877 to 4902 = 1.05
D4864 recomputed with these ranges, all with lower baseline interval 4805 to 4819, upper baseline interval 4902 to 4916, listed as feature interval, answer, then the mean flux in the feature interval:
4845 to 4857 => 1.01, 158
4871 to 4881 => 0.77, 159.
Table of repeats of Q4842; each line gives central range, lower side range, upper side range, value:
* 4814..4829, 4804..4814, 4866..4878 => -0.03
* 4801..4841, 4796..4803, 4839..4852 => -0.01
